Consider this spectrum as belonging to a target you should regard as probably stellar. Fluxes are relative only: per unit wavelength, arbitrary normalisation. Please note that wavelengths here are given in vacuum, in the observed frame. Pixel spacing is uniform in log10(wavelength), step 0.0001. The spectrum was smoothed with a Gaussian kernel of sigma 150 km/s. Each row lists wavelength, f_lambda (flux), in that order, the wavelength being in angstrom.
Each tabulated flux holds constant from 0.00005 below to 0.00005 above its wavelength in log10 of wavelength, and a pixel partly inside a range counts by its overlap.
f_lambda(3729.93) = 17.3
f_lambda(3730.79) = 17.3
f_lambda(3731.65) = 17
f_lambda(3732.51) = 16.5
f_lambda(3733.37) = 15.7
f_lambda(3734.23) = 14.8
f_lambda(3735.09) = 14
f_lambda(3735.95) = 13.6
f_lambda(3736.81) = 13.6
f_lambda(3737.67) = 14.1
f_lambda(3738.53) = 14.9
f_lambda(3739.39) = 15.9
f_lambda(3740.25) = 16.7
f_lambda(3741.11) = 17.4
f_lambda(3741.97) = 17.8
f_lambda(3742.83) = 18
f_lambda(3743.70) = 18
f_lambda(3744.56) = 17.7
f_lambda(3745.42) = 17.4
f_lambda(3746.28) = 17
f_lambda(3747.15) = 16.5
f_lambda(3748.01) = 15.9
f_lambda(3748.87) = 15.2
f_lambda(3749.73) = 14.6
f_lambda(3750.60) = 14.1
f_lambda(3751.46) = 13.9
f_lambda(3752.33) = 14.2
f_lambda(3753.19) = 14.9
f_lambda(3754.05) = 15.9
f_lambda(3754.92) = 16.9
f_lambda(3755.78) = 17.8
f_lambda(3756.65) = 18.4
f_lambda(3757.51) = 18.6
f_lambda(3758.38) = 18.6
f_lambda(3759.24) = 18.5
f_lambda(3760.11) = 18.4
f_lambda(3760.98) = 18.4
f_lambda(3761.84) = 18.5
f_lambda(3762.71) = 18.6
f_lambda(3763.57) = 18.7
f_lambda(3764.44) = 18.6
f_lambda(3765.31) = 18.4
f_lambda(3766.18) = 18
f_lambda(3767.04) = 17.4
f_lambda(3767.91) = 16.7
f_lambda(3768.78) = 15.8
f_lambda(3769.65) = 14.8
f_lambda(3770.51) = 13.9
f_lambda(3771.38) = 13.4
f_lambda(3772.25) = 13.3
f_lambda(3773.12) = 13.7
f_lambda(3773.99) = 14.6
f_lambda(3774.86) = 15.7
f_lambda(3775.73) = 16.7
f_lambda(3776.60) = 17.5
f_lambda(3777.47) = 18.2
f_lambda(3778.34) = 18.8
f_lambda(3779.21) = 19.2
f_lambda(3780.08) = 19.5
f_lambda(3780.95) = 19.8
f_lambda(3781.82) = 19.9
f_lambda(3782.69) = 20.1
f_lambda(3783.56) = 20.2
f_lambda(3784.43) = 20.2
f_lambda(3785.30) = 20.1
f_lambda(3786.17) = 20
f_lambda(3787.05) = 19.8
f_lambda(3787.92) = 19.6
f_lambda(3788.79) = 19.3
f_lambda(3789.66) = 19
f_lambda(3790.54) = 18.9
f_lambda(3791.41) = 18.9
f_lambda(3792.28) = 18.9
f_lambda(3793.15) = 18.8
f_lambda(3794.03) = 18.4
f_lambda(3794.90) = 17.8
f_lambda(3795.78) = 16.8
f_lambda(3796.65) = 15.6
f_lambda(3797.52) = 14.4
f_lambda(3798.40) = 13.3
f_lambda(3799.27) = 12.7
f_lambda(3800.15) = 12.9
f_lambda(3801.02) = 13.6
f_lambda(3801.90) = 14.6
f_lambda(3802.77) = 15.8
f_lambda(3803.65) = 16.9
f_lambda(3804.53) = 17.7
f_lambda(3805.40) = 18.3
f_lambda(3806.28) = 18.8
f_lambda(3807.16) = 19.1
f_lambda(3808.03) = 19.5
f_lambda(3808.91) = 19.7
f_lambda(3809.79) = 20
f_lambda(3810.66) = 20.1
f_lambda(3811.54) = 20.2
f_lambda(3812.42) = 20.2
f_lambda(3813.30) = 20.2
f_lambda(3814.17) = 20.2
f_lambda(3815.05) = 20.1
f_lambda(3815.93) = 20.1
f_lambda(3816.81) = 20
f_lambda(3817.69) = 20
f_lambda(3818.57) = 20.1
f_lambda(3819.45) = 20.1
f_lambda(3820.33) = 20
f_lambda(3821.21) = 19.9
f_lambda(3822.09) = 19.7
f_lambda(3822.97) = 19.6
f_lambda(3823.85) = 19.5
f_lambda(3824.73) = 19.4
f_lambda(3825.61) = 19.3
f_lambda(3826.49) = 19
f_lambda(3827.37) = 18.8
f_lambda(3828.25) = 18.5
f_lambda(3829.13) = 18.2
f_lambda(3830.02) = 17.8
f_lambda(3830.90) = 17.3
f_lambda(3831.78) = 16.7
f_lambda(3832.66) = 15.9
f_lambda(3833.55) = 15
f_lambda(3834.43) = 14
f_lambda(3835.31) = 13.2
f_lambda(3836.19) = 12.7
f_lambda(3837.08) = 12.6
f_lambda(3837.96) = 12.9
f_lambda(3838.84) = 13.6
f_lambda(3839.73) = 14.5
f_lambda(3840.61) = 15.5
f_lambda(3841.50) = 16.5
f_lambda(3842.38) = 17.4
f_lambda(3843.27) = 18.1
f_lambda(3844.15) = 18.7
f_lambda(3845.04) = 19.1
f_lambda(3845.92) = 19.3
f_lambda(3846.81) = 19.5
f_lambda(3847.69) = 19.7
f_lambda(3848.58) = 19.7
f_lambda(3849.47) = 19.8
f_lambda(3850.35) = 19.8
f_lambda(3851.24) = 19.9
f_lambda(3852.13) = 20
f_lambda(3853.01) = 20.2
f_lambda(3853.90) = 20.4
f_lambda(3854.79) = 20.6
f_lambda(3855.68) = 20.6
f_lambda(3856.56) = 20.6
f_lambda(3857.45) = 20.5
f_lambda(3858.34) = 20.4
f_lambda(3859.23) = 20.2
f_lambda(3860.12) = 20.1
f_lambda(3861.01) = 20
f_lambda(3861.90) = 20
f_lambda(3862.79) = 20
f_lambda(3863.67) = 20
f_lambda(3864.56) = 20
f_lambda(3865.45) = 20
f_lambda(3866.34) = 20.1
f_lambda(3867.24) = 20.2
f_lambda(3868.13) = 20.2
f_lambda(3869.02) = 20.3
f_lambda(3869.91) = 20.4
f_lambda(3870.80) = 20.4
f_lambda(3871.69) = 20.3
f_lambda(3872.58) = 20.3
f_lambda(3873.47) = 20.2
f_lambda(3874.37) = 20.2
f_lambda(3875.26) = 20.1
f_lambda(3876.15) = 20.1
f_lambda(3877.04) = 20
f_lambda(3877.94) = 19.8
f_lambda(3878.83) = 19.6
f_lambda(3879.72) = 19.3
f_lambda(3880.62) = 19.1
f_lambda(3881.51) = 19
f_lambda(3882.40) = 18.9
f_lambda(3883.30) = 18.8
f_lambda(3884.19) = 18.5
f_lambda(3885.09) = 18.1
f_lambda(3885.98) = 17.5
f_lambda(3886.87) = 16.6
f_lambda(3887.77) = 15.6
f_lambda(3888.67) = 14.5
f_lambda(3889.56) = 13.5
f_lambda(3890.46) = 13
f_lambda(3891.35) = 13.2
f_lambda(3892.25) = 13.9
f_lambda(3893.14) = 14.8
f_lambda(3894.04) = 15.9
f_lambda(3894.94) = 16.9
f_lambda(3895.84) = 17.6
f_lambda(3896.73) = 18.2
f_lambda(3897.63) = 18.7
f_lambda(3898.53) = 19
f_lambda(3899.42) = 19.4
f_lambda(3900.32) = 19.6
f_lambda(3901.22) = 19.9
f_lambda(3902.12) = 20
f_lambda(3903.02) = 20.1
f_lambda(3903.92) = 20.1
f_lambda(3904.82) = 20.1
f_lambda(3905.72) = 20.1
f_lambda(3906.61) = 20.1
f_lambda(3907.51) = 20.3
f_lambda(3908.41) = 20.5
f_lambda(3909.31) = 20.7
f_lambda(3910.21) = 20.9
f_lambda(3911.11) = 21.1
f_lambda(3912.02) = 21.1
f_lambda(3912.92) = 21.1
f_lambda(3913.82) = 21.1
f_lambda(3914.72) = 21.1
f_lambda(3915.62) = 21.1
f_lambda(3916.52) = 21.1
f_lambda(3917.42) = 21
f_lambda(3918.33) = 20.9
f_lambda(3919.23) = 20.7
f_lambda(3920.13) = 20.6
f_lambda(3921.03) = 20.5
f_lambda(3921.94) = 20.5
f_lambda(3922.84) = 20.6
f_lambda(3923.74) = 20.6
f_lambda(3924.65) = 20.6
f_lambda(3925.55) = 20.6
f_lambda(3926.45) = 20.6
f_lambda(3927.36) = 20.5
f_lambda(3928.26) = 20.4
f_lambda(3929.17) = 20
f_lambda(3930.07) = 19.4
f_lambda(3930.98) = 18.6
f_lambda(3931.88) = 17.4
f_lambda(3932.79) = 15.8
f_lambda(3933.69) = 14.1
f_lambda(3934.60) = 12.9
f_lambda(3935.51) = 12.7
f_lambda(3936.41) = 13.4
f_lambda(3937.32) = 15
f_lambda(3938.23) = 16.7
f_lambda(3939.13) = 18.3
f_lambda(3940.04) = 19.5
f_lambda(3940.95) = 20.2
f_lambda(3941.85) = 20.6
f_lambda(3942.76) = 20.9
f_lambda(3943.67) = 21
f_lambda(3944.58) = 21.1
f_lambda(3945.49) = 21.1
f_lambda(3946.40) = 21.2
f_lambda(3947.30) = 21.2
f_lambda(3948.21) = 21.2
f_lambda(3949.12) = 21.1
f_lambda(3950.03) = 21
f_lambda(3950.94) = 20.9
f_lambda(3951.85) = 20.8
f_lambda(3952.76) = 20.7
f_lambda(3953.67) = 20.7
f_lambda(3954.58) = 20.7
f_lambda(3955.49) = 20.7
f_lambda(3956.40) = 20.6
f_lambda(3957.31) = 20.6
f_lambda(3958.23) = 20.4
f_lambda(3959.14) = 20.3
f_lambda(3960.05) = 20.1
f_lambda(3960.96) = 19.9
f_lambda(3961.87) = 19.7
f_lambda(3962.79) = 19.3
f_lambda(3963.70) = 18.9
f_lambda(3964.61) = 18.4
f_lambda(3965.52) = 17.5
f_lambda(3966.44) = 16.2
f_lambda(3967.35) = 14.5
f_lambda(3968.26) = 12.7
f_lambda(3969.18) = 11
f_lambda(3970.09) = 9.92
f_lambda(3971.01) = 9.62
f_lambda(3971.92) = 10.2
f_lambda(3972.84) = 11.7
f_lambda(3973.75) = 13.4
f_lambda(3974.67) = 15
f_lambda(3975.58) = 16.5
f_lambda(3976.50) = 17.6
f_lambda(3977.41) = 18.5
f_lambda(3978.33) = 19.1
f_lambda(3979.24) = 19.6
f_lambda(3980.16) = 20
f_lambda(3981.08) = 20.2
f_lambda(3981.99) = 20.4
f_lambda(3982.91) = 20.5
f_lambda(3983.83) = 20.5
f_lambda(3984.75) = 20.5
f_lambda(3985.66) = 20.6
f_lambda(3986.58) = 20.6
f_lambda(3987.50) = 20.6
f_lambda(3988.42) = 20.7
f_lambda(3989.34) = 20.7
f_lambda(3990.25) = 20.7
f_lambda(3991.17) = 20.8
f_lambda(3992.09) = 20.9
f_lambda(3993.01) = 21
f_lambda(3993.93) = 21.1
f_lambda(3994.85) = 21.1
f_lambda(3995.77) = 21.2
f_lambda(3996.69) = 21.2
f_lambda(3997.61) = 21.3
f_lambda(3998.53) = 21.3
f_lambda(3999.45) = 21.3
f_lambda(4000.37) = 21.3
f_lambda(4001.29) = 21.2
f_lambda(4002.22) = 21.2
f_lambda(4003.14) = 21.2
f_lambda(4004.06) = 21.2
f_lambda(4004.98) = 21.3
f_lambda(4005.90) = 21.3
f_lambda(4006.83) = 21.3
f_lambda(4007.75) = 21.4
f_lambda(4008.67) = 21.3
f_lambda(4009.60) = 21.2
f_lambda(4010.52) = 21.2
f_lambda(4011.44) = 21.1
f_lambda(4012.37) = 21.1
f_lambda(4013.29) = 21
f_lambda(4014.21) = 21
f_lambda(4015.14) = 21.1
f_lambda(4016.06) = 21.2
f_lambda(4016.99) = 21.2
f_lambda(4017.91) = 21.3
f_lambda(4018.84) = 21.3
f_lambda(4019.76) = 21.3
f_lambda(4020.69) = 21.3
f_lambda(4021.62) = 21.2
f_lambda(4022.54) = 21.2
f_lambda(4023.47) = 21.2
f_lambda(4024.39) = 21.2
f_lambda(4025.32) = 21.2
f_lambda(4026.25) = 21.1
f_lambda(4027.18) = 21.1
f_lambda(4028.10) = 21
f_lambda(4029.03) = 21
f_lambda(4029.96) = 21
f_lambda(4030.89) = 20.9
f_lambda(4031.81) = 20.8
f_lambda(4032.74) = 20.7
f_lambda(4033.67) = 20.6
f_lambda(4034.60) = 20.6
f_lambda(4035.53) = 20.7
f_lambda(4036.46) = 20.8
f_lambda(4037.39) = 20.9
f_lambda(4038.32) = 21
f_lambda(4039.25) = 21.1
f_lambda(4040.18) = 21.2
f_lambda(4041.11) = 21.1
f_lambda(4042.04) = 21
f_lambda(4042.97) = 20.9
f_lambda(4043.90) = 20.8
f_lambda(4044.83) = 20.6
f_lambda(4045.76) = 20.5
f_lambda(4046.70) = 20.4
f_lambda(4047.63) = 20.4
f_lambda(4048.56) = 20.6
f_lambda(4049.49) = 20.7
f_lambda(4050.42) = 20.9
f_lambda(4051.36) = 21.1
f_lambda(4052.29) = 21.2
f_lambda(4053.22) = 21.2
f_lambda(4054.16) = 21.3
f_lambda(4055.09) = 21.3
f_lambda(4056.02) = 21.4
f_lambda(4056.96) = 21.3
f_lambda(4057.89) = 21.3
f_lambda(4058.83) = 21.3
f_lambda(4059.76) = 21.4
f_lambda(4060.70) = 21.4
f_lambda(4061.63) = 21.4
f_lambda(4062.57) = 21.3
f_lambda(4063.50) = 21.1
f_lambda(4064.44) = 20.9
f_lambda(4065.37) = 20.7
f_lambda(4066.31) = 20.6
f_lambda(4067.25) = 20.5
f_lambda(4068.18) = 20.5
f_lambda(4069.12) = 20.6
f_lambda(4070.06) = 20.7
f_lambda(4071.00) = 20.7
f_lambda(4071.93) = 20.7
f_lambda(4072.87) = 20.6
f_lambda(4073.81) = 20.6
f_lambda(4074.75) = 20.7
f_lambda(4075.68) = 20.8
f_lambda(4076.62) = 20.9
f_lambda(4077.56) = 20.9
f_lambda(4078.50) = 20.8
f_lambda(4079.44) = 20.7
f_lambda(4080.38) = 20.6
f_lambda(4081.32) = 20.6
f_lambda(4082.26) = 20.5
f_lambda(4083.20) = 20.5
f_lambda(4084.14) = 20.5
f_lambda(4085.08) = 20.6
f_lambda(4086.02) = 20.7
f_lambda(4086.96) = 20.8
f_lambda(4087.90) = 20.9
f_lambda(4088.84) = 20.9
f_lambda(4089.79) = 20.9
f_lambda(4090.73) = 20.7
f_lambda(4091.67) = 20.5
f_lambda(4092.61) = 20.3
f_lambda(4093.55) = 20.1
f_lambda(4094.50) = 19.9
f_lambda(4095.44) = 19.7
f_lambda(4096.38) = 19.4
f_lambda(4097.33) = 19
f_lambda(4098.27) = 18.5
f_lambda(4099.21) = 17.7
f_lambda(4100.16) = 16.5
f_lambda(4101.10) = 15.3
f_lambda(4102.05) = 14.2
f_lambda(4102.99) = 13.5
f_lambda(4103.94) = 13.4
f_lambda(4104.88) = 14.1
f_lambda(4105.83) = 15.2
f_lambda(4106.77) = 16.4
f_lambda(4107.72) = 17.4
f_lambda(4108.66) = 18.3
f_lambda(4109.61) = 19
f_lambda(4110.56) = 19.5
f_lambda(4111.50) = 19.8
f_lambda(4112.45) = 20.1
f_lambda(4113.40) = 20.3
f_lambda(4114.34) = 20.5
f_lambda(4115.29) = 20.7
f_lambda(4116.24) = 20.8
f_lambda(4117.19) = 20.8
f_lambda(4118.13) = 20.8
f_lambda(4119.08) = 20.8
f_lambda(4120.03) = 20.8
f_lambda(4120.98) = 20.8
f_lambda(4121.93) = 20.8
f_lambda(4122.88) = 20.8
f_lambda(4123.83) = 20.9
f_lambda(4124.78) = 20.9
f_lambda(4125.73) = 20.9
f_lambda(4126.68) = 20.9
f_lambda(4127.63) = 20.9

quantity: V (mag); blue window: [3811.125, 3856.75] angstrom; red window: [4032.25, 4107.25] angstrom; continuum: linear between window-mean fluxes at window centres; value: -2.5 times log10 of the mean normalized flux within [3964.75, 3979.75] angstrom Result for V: 0.30 mag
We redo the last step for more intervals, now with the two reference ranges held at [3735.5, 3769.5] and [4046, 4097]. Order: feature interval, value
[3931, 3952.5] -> 0.028 mag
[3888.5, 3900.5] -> 0.141 mag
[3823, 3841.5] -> 0.092 mag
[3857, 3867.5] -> -0.113 mag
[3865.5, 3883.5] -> -0.091 mag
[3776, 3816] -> -0.063 mag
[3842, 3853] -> -0.080 mag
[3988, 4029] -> -0.063 mag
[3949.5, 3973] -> 0.100 mag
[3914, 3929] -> -0.101 mag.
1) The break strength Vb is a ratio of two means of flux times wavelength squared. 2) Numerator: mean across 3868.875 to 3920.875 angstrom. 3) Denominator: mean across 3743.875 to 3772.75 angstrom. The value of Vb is 1.2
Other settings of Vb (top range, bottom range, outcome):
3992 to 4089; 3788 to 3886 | 1.25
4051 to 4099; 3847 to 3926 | 1.17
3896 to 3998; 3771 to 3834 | 1.14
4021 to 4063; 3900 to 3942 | 1.15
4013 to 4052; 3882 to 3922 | 1.19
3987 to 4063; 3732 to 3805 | 1.42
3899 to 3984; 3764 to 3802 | 1.19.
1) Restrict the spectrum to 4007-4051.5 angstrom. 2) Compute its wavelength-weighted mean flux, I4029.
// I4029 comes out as 21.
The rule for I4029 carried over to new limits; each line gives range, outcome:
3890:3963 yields 19.4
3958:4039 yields 19.7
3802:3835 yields 18.7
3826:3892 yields 18.3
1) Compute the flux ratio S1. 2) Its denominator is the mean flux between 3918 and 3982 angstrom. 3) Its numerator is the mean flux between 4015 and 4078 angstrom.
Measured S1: 1.1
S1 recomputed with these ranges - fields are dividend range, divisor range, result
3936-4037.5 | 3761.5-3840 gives 1.12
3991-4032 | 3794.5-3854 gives 1.19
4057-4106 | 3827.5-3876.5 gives 1.06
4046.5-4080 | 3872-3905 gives 1.16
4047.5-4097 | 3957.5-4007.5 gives 1.10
